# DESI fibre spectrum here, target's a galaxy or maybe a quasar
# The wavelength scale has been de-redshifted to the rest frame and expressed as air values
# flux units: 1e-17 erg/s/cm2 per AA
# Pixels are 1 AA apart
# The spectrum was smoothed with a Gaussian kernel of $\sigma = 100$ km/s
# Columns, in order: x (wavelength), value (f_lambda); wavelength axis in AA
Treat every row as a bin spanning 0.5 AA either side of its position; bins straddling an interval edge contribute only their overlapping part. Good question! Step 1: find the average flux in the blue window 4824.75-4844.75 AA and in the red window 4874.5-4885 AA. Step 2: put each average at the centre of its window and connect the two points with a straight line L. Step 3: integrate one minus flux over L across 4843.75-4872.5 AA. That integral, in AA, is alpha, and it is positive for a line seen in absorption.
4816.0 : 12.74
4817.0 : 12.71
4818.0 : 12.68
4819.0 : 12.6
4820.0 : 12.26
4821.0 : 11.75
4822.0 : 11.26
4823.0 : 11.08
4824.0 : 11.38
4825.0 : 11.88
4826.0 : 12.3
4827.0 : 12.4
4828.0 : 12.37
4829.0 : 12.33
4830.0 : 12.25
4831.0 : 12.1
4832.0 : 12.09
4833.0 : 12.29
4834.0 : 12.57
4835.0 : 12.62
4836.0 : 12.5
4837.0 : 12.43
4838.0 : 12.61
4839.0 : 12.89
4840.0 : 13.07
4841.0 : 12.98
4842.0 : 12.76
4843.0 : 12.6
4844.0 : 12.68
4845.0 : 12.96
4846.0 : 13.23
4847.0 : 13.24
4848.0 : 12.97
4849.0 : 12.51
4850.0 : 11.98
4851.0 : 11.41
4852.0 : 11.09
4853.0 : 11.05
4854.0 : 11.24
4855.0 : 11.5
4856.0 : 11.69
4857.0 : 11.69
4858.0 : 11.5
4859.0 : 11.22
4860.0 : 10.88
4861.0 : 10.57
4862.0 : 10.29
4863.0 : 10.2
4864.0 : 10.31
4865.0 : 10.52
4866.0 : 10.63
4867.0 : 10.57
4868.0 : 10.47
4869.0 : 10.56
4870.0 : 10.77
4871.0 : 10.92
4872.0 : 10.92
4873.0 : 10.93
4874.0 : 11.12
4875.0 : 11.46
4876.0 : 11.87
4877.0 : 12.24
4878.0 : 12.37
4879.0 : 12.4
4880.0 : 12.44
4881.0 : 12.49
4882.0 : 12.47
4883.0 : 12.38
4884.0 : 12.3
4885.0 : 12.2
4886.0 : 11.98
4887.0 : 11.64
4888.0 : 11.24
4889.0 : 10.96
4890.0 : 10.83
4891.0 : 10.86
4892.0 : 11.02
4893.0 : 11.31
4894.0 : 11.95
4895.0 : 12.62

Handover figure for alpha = 2.4 AA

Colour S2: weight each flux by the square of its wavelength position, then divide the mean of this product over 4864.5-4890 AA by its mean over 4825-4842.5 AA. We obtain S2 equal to 0.94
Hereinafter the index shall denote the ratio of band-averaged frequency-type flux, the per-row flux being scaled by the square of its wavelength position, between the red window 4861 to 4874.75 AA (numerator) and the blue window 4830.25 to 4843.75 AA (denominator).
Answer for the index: 0.86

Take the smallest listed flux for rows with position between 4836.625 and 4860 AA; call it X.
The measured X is 10.88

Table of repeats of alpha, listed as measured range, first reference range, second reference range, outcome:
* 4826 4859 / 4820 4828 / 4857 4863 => -2.76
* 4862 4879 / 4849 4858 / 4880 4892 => 0.92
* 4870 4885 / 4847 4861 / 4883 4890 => -0.22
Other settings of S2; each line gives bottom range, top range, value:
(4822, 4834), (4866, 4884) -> 0.98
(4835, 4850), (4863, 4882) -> 0.89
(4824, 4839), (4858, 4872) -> 0.88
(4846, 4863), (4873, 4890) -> 1.04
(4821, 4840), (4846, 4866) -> 0.94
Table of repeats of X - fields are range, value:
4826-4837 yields 12.09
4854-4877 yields 10.2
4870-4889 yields 10.77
